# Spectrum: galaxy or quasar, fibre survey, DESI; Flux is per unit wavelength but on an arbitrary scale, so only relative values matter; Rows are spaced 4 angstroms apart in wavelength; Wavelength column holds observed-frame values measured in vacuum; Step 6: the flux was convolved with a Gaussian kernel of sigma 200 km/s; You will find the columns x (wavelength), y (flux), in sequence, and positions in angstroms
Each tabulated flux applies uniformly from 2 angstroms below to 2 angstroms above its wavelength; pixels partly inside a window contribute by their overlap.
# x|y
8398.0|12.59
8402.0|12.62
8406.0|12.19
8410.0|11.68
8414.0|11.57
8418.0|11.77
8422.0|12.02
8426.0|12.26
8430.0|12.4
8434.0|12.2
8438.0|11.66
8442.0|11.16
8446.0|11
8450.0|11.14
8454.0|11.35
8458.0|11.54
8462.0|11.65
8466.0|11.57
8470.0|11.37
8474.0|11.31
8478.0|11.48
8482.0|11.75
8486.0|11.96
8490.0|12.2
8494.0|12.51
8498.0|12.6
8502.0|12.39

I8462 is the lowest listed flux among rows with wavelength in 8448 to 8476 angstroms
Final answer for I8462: 11.14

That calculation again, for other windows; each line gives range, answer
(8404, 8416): 11.57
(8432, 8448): 11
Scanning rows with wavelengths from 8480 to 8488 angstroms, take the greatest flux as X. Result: 11.96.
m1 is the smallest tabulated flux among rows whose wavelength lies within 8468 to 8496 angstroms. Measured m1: 11.31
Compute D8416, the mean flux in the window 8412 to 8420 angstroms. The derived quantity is 11.7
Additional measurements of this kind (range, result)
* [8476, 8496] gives 12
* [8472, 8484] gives 11.5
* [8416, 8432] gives 12.1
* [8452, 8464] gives 11.5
